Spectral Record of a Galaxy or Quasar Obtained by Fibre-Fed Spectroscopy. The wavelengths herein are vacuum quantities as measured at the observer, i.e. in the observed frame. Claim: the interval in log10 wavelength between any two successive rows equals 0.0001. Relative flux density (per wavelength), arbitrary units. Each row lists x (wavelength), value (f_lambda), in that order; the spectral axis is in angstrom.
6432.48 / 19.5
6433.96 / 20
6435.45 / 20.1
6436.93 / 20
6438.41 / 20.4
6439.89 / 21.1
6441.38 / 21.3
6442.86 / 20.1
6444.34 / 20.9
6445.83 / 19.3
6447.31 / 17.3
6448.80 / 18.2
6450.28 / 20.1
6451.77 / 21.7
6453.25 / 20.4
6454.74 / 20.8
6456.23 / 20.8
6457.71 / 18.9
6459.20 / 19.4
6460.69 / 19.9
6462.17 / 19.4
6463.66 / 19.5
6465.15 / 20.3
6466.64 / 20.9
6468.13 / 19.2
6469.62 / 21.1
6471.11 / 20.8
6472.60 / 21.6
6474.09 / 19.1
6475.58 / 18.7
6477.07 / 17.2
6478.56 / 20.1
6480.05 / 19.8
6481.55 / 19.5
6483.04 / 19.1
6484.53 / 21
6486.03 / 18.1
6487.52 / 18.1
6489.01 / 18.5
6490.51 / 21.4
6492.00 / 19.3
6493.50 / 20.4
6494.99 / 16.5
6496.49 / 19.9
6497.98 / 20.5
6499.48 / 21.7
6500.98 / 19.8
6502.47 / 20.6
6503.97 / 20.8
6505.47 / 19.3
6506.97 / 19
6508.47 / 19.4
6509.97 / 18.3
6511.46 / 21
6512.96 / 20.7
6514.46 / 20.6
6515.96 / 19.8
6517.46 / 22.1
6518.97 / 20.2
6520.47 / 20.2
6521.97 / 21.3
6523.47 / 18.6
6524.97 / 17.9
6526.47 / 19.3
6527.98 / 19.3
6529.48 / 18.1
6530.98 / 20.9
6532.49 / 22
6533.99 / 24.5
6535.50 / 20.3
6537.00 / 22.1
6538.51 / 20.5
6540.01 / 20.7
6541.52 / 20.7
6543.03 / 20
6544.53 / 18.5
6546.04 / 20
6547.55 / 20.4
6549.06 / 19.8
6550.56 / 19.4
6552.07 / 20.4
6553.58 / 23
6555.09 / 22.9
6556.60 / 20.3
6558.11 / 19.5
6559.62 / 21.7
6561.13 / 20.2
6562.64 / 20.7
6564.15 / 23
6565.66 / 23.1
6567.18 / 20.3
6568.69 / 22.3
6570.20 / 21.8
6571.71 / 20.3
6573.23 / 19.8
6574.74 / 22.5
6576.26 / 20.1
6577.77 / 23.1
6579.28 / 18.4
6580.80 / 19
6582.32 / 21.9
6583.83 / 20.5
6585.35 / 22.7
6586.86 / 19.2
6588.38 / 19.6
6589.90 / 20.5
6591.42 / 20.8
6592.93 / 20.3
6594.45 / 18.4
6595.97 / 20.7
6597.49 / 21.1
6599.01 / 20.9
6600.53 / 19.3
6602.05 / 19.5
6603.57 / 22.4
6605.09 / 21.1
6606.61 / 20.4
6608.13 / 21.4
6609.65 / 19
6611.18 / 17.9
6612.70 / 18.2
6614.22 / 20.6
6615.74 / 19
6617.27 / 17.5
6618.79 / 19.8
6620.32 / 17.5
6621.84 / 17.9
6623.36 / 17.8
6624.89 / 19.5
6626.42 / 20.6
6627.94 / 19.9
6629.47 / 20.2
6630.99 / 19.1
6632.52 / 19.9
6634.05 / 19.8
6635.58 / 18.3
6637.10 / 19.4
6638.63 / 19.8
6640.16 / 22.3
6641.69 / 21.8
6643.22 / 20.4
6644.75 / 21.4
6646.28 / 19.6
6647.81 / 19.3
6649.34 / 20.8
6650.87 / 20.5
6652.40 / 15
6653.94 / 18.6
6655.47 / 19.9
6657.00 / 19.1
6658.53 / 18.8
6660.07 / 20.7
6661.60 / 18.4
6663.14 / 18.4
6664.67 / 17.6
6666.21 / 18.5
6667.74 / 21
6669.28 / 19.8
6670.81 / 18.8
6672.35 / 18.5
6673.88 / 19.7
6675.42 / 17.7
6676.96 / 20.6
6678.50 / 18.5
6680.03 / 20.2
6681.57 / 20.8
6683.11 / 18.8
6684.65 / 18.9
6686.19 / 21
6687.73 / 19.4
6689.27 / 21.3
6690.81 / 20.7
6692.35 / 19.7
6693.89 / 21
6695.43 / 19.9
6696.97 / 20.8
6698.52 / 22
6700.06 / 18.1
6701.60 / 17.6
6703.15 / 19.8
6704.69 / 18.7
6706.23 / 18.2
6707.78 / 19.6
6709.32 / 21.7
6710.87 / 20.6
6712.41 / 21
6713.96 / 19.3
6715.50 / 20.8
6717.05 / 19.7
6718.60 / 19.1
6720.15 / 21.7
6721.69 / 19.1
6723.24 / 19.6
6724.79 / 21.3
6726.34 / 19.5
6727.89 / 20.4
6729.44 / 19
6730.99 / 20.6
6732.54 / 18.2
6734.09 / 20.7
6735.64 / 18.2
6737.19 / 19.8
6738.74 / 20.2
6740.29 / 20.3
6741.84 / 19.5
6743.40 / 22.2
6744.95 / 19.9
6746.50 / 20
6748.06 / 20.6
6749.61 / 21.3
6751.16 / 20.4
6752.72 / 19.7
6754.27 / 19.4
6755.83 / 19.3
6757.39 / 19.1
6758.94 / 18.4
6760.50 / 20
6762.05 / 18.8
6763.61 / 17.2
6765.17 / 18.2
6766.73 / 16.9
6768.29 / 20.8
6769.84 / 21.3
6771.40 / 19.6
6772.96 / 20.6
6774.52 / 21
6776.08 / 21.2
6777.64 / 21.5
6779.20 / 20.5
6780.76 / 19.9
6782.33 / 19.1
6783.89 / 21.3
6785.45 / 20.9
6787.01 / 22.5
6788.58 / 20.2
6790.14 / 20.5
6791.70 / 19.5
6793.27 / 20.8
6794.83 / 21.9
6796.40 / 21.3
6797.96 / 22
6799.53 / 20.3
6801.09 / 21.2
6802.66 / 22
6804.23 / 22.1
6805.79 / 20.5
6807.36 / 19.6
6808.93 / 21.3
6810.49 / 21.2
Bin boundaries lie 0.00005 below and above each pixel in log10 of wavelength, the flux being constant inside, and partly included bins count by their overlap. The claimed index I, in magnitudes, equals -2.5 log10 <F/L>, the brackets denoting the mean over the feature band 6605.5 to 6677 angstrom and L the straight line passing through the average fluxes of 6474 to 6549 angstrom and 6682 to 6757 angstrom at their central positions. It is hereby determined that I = 0.03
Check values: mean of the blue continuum 19.9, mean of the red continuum 20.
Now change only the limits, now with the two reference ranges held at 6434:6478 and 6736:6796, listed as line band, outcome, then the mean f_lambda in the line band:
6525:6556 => -0.031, 20.6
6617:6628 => 0.068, 18.8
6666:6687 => 0.030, 19.5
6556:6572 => -0.065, 21.2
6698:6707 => 0.060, 19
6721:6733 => 0.019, 19.7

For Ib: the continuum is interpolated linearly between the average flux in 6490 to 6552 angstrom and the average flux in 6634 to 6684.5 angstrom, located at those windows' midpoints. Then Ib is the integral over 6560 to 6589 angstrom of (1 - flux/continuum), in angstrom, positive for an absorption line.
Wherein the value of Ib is -1.6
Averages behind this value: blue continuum 20.1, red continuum 19.5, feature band 21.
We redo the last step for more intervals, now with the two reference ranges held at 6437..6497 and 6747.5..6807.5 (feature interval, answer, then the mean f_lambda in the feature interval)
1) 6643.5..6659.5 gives 0.6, 19.3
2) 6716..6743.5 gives 0.4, 19.9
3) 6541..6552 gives 0.0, 19.8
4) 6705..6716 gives 0.0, 20.1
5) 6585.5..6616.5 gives -0.1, 20.1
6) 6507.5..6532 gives 0.0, 19.9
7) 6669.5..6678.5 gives 0.5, 19.1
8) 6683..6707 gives 0.5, 19.8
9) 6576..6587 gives -0.4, 20.7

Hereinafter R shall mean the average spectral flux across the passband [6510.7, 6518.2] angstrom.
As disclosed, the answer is 20.9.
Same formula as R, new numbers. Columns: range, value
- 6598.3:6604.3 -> 20.5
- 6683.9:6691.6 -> 20.3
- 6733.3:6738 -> 19.6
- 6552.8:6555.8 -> 22.9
